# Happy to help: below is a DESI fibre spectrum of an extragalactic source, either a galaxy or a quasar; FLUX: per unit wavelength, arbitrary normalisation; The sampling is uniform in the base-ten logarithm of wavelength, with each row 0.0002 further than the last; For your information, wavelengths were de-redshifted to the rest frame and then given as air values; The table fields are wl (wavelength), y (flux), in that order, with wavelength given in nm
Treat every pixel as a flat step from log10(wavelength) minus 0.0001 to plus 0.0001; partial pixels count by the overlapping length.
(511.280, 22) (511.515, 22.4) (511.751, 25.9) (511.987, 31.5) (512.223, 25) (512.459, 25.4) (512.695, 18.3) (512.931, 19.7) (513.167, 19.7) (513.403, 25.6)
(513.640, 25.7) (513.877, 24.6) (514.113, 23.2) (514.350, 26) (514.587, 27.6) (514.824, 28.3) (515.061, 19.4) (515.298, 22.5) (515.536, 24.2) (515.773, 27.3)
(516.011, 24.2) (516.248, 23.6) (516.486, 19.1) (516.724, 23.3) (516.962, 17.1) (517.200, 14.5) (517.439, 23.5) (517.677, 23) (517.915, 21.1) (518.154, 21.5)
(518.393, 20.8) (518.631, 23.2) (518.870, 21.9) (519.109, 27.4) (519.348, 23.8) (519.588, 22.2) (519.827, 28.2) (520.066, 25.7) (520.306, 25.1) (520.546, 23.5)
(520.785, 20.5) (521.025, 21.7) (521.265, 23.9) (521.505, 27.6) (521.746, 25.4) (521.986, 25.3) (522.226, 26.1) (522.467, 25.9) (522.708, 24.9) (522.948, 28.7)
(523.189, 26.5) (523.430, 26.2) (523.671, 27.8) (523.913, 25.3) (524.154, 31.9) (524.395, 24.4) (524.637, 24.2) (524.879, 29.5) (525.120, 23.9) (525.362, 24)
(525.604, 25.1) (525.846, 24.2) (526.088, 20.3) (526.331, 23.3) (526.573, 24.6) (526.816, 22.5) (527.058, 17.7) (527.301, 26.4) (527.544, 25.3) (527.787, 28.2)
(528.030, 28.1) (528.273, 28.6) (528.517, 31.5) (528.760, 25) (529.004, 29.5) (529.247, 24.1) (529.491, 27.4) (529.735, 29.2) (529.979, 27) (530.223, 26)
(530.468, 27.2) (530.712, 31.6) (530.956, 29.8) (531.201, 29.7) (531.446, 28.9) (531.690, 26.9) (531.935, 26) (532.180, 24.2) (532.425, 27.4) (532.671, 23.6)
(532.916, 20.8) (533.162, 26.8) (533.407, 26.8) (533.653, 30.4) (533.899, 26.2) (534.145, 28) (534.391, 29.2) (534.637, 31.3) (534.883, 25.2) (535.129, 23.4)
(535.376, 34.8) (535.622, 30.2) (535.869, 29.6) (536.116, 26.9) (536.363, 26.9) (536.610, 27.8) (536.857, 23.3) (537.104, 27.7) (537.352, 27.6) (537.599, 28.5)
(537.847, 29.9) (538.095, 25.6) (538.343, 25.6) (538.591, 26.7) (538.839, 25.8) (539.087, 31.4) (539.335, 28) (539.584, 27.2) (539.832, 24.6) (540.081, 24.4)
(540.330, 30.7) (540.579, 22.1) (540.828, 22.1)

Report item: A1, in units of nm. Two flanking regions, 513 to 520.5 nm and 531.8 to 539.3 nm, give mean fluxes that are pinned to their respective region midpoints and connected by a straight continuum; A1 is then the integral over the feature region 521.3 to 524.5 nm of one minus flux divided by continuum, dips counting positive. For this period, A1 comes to -0.254 nm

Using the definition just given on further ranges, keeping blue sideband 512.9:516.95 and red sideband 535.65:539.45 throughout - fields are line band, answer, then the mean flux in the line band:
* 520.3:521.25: 0.08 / 22.6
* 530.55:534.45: -0.09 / 27.2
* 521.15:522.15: -0.03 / 25.6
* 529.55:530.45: -0.04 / 27.4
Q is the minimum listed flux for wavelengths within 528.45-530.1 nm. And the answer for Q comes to 24.1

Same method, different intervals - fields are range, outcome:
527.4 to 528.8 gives 25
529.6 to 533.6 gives 20.8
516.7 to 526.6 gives 14.5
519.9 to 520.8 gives 20.5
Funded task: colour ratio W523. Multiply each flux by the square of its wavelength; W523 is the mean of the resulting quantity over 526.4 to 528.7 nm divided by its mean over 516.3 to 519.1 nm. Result 1.3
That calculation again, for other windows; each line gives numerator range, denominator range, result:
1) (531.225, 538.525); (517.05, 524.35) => 1.18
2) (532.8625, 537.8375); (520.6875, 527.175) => 1.16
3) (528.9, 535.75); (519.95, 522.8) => 1.17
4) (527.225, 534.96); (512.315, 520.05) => 1.26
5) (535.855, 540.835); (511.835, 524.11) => 1.21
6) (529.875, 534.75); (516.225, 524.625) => 1.19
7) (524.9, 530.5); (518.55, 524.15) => 1.04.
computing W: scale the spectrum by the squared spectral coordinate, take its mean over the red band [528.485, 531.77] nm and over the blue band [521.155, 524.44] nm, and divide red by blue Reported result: 1.1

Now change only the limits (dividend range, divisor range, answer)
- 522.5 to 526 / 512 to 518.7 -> 1.18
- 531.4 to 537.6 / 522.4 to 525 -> 1.05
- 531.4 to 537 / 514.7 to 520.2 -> 1.26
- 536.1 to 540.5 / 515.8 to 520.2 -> 1.30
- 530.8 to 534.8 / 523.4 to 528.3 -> 1.11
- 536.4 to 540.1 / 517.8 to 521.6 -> 1.23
